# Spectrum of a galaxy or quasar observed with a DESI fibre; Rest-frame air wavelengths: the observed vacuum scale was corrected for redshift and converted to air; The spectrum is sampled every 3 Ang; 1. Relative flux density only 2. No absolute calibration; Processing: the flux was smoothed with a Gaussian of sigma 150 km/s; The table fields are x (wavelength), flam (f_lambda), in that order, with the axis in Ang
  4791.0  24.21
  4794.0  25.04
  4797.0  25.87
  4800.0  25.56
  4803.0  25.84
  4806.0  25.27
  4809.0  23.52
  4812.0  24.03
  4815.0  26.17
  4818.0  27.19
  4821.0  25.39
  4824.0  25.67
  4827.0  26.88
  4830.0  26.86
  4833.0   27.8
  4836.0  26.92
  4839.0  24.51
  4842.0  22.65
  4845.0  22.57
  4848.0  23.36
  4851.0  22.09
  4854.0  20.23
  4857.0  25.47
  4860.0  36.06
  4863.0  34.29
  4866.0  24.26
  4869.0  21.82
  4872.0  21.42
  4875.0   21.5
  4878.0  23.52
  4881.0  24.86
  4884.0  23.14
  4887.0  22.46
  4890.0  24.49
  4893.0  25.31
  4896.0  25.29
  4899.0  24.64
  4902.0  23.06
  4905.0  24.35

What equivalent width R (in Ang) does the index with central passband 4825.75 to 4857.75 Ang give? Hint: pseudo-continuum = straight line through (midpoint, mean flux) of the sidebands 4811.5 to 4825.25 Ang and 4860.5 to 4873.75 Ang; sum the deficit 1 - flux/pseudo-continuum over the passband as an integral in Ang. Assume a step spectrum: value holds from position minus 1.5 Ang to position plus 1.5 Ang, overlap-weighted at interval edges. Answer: 1.9 Ang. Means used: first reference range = 25.8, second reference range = 26.2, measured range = 24.4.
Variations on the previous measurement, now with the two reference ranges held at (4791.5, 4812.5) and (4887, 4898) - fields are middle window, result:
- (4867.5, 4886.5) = 1.6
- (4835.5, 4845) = 0.3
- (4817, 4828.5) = -0.6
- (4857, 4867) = -2.5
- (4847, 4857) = 1.0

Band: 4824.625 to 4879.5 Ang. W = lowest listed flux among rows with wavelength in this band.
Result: 20.23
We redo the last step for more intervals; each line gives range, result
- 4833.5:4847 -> 22.57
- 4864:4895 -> 21.42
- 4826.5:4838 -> 26.86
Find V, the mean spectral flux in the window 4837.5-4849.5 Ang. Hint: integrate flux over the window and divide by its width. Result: 23.3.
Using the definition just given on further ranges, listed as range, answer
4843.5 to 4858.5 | 22.7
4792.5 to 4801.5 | 25.5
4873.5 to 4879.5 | 22.5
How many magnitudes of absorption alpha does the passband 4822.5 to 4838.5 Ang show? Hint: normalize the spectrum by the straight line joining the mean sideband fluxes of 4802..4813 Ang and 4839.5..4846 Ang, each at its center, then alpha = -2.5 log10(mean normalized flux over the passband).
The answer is -0.14 mag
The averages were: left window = 24.6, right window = 22.9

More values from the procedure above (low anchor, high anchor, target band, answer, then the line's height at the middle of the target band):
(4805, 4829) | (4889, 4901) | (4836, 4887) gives 0.03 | 25.2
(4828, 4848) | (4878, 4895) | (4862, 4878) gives 0.01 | 24.4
